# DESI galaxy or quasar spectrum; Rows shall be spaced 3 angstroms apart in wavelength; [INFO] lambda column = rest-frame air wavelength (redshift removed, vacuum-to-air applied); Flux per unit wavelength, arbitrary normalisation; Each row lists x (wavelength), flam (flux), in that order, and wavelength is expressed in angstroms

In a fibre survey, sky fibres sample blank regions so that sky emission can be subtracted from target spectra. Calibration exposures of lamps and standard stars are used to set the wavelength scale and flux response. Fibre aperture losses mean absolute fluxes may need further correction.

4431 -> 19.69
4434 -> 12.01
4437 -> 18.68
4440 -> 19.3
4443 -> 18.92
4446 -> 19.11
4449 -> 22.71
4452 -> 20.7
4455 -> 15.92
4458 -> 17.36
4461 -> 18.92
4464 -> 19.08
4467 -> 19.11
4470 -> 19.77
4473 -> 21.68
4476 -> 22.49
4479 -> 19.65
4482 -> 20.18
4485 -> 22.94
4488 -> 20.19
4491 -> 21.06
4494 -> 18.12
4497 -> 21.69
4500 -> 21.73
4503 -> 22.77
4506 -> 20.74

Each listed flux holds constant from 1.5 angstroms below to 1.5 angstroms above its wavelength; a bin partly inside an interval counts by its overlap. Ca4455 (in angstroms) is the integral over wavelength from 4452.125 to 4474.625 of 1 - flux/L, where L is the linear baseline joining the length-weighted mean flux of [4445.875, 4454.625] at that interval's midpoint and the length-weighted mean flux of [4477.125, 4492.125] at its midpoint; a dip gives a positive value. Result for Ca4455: 1.8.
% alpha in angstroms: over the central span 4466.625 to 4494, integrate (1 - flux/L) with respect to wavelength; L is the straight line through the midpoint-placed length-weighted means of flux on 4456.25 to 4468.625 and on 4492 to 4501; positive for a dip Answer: -1.60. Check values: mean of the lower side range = 18.6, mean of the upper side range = 20.5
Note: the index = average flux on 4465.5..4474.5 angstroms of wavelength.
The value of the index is 20.2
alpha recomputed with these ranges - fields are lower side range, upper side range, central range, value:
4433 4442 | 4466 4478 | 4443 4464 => -0.4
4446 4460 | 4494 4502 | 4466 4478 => -0.5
